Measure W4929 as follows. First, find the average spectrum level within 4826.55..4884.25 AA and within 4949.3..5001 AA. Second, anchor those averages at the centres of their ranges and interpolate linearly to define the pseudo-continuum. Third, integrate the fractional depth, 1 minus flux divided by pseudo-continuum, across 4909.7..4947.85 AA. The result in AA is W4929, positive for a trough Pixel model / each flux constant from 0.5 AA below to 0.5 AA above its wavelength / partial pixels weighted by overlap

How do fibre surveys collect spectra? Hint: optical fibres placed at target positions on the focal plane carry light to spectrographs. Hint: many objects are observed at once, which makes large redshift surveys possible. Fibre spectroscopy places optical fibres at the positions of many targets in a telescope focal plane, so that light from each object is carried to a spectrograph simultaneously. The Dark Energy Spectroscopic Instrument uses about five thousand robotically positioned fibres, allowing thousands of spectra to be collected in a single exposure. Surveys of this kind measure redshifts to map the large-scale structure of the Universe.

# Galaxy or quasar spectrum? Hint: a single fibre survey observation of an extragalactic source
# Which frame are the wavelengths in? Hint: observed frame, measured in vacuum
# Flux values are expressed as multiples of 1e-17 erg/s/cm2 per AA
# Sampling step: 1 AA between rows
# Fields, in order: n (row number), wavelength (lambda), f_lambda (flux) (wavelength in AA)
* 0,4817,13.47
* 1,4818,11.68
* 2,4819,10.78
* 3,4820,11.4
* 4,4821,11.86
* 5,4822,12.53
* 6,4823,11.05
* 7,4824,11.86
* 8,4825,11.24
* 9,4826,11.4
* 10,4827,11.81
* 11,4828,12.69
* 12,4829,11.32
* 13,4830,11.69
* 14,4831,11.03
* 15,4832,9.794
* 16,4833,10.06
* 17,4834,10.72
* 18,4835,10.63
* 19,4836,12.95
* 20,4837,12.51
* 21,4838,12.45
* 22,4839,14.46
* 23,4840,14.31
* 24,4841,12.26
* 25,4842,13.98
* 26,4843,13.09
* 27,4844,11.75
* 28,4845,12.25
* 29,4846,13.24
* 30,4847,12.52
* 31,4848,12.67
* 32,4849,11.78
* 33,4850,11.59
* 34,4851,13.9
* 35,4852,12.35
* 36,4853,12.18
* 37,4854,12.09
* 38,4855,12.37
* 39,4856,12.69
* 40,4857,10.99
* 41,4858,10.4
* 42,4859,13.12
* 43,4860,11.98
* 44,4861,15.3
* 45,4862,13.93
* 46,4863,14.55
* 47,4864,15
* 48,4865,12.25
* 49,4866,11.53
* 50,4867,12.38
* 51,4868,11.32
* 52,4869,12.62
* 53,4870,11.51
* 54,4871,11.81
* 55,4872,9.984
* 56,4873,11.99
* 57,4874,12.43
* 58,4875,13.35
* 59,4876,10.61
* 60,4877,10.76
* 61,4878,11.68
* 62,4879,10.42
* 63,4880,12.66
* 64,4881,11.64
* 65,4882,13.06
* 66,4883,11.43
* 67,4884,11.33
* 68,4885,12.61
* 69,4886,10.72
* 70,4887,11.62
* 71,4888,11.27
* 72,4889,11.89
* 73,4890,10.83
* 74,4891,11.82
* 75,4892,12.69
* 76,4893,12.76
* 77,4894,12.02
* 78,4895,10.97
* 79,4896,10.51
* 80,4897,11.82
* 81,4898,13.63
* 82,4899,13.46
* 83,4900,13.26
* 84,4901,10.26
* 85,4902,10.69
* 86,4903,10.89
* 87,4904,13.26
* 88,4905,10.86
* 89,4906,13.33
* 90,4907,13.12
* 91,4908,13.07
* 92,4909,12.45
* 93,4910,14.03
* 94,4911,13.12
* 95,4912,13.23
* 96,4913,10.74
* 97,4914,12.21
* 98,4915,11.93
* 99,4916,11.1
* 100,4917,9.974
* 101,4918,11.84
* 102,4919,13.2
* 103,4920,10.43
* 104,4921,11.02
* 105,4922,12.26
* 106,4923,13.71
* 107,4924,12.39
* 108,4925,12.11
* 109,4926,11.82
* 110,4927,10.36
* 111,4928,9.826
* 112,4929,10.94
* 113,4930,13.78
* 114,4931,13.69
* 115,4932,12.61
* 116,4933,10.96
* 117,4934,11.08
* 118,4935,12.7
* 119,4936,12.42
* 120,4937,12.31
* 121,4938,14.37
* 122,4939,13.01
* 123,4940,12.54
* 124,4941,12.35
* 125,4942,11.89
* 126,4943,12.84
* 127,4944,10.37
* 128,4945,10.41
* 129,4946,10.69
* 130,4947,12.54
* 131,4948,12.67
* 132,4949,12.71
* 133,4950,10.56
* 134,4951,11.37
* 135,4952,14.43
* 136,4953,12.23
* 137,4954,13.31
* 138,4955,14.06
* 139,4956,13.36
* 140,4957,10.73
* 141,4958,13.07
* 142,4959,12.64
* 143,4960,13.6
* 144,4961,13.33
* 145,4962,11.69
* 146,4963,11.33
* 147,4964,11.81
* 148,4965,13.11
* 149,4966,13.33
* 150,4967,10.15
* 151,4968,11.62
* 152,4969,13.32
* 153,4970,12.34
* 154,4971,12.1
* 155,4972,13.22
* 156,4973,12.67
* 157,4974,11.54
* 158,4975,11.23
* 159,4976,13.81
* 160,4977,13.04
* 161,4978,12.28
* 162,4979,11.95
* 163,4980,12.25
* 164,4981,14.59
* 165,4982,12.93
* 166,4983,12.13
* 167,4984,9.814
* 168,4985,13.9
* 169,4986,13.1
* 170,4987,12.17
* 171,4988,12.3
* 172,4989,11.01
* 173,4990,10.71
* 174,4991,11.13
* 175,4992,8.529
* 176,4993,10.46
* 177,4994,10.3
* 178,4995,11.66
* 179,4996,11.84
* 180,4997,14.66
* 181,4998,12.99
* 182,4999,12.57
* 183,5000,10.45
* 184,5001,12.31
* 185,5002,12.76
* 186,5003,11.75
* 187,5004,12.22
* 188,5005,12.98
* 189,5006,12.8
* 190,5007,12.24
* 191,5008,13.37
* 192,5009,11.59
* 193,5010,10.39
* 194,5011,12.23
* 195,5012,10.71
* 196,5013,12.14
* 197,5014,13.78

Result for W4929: 0.6 AA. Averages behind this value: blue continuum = 12.2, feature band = 12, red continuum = 12.2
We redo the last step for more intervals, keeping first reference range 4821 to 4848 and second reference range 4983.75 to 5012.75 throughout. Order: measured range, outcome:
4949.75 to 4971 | -1.0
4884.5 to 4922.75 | 0.0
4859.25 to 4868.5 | -0.9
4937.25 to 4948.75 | -0.2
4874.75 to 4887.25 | 0.4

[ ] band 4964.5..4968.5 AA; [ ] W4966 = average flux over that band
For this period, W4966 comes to 12.1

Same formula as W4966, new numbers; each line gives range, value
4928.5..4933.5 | 12.4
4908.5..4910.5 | 13.2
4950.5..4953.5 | 12.7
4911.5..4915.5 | 12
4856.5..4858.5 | 10.7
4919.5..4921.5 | 10.7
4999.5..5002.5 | 11.8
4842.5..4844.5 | 12.4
